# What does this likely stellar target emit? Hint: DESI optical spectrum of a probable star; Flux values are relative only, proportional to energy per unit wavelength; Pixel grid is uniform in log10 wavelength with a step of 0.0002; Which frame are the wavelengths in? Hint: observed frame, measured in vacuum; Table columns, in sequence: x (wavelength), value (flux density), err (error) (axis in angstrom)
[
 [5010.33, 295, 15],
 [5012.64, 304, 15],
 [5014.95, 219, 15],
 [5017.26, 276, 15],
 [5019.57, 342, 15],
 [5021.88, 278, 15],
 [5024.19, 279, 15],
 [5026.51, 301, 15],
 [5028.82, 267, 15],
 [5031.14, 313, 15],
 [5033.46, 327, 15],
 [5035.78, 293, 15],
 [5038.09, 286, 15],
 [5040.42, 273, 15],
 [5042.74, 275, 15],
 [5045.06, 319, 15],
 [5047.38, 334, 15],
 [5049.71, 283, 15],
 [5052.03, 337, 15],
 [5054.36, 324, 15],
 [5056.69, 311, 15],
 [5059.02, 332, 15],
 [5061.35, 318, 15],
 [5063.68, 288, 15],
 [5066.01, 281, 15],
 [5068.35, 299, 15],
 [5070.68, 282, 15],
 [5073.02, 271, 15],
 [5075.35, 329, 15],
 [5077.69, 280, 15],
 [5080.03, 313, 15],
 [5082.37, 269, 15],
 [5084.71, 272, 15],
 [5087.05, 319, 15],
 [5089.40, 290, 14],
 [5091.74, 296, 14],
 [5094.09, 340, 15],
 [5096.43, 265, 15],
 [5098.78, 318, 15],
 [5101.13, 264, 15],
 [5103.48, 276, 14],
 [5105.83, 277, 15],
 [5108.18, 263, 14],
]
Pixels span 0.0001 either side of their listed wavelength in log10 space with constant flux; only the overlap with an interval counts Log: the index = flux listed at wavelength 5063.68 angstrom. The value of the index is 288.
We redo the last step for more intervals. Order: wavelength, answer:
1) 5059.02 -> 332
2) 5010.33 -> 295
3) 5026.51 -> 301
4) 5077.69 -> 280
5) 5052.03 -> 337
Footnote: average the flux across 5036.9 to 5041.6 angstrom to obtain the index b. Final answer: 280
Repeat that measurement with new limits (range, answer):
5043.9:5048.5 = 327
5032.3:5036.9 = 310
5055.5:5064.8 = 312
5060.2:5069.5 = 296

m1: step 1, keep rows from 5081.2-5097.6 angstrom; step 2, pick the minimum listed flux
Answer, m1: 265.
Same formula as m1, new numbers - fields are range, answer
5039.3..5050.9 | 273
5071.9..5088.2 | 269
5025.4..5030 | 267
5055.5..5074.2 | 271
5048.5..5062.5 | 283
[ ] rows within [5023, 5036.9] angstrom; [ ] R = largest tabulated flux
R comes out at 327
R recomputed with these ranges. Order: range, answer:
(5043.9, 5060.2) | 337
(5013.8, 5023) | 342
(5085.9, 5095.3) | 340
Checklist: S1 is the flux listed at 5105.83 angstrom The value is 277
